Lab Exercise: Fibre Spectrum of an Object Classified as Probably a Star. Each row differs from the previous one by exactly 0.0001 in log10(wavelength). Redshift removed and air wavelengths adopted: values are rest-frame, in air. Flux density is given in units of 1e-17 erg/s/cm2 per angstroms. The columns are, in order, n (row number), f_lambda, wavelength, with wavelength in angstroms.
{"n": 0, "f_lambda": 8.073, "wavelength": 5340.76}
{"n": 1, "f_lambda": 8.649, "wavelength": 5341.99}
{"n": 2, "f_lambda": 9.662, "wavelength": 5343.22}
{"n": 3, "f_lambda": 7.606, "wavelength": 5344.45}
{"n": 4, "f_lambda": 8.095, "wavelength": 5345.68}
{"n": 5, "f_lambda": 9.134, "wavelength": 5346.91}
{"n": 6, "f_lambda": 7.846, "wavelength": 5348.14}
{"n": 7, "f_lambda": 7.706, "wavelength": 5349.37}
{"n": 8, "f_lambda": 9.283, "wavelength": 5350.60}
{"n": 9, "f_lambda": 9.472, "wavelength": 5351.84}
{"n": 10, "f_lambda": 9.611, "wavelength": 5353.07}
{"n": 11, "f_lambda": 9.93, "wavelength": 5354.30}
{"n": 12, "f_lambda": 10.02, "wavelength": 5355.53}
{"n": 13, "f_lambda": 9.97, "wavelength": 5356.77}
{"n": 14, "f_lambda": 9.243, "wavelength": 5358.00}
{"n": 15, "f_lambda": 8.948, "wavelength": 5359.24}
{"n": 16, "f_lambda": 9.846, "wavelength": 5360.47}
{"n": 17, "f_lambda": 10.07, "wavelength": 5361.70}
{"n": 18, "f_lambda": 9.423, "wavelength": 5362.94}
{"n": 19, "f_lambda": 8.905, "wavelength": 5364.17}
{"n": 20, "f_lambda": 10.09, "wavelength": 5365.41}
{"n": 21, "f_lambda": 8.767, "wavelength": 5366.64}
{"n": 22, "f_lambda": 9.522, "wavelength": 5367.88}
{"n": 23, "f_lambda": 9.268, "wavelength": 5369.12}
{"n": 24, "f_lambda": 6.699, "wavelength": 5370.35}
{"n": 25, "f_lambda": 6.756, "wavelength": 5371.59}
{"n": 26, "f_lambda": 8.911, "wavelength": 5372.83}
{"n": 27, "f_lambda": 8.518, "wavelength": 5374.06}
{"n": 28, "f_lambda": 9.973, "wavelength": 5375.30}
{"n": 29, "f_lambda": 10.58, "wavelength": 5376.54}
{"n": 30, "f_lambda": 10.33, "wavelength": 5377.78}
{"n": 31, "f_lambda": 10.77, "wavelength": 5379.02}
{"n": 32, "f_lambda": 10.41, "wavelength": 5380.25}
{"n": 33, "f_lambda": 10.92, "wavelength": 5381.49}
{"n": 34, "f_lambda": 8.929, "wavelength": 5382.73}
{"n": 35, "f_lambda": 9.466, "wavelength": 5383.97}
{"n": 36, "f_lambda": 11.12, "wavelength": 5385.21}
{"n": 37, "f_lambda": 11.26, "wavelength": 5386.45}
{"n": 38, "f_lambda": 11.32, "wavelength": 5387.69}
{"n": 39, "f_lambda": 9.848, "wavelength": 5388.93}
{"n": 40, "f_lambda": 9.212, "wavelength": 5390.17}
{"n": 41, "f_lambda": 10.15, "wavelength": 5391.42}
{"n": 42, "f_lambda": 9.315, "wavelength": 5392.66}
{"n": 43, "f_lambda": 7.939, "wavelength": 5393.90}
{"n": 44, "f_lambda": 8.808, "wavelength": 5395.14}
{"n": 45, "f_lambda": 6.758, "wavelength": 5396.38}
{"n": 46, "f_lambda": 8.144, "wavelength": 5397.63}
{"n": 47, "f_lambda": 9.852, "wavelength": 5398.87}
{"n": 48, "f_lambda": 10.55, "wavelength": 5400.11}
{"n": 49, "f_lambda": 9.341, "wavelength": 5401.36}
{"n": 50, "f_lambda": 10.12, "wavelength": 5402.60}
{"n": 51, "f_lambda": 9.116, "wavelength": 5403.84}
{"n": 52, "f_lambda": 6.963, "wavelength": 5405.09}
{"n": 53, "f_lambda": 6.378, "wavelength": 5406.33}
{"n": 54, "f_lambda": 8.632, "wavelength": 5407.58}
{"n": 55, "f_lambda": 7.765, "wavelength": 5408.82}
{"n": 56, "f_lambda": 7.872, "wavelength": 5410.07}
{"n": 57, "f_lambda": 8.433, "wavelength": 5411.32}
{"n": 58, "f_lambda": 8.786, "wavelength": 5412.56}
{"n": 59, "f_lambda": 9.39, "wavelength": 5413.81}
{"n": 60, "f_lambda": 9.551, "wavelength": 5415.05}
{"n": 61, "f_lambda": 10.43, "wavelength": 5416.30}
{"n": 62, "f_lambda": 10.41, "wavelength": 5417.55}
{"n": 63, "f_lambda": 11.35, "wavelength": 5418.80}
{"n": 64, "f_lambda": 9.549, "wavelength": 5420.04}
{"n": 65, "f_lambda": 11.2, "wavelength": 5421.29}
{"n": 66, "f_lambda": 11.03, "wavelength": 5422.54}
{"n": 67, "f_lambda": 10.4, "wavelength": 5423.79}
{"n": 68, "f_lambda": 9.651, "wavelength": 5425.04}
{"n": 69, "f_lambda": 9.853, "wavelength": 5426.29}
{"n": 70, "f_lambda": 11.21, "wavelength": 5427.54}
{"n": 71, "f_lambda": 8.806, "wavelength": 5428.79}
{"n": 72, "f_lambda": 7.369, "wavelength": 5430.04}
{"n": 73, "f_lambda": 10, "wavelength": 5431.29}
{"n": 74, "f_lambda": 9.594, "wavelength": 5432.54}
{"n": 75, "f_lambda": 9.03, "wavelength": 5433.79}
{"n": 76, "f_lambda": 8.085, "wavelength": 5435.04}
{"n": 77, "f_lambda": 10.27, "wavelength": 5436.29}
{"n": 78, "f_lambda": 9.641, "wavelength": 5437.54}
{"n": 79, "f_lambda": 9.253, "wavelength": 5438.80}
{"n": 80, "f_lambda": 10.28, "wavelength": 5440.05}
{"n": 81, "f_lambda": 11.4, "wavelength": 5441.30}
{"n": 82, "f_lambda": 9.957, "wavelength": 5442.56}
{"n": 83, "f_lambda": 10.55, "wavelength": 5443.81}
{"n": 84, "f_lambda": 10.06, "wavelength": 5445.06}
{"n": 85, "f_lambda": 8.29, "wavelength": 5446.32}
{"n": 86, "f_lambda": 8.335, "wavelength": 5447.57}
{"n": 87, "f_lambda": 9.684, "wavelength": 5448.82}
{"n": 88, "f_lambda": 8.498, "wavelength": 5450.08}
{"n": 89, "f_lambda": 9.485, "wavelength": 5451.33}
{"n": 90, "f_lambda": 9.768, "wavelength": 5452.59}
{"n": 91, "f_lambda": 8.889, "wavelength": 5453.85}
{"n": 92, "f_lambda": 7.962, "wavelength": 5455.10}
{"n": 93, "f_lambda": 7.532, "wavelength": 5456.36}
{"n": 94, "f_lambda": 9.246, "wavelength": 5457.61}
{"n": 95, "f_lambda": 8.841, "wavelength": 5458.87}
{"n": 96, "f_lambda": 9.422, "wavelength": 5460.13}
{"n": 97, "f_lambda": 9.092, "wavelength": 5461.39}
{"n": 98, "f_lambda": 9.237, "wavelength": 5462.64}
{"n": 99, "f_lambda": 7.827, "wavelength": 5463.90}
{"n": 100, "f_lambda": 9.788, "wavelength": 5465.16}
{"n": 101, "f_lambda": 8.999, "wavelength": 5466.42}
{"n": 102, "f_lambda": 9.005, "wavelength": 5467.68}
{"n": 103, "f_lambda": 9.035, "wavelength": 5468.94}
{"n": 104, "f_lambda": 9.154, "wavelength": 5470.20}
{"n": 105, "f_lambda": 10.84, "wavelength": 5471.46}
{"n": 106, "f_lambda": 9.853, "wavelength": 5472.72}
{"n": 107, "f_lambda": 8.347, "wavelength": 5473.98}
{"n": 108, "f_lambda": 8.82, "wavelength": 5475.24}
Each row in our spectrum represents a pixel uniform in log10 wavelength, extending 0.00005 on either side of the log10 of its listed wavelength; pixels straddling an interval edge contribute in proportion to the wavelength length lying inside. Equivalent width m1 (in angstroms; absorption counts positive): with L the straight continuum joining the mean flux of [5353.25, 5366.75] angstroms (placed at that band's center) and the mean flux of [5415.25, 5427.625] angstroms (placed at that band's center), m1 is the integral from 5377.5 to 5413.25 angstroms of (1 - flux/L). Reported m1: 2.9 angstroms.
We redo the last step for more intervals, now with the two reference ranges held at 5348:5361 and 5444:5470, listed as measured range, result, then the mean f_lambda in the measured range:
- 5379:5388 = -1.2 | 10.5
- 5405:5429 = -0.9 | 9.45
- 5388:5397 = 0.2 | 8.95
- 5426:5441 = -0.7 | 9.49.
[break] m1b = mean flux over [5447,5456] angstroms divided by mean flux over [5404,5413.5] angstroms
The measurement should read 1.1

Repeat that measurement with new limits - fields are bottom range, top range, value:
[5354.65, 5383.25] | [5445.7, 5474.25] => 0.96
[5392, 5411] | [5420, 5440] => 1.14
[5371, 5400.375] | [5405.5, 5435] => 0.98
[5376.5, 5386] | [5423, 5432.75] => 0.93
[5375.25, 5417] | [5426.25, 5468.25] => 0.99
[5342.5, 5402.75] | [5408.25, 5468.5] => 1.00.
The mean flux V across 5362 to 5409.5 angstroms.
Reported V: 9.23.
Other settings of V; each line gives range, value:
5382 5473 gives 9.36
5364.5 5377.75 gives 8.97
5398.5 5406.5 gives 9.02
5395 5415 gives 8.58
